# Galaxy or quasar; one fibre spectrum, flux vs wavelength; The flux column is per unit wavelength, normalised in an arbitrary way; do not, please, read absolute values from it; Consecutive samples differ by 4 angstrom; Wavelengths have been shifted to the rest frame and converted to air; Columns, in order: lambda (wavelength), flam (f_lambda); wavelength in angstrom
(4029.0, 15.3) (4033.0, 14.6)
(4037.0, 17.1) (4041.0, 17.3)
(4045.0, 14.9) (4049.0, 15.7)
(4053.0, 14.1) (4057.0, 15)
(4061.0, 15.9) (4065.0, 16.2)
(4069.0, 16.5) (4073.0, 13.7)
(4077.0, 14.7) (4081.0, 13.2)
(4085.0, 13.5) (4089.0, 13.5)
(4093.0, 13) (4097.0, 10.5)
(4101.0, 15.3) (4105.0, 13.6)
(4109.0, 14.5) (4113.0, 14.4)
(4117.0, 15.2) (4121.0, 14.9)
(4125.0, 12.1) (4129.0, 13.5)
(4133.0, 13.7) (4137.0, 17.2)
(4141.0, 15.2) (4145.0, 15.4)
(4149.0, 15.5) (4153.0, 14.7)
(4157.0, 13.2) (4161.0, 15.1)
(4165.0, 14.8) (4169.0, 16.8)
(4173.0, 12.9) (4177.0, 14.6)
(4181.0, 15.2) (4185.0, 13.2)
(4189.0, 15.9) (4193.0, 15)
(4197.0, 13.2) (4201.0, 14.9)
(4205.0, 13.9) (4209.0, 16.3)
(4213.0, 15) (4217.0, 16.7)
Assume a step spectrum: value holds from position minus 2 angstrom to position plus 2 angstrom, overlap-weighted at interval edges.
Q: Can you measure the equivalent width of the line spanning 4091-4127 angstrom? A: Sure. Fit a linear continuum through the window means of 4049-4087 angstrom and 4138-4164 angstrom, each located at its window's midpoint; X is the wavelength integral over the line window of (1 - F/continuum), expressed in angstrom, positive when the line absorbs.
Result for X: 2.78 angstrom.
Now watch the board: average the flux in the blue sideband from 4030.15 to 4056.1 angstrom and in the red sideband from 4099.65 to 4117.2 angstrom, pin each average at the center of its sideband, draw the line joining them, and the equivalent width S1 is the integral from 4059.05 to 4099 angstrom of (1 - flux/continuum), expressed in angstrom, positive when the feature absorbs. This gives 2.5 angstrom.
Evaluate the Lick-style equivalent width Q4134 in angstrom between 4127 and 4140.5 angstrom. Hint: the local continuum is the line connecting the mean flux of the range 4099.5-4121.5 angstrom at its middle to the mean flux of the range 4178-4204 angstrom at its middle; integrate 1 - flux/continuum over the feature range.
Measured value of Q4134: -0.23 angstrom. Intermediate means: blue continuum 14.6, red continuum 14.5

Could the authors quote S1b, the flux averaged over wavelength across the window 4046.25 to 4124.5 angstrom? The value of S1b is 14.4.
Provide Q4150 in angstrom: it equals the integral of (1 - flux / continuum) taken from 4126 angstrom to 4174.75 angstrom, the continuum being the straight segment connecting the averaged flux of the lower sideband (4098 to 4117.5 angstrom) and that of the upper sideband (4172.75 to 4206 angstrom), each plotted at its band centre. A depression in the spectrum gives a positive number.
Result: -1.4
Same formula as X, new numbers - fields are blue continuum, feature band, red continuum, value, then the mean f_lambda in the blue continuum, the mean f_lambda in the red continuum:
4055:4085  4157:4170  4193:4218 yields -0.2 angstrom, 14.9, 14.9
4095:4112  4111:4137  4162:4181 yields -0.5 angstrom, 13.5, 14.8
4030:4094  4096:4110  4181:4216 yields 1.2 angstrom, 15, 14.8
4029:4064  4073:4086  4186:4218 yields 1.4 angstrom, 15.6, 15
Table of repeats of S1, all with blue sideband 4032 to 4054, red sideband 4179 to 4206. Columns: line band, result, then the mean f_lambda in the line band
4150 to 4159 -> 0.4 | 14.1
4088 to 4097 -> 1.6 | 12.6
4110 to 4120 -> 0.2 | 14.8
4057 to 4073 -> -0.2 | 15.7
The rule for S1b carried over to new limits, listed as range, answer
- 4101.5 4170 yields 14.7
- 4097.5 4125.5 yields 14.2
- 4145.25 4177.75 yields 14.7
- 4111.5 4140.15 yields 14.5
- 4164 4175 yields 14.8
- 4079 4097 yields 13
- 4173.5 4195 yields 14.6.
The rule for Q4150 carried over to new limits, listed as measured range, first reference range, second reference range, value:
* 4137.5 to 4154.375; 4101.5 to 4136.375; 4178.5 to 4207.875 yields -1.29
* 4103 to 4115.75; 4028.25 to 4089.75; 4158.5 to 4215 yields 0.63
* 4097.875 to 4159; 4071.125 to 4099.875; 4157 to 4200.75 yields -2.76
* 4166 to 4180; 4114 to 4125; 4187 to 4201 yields -0.14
